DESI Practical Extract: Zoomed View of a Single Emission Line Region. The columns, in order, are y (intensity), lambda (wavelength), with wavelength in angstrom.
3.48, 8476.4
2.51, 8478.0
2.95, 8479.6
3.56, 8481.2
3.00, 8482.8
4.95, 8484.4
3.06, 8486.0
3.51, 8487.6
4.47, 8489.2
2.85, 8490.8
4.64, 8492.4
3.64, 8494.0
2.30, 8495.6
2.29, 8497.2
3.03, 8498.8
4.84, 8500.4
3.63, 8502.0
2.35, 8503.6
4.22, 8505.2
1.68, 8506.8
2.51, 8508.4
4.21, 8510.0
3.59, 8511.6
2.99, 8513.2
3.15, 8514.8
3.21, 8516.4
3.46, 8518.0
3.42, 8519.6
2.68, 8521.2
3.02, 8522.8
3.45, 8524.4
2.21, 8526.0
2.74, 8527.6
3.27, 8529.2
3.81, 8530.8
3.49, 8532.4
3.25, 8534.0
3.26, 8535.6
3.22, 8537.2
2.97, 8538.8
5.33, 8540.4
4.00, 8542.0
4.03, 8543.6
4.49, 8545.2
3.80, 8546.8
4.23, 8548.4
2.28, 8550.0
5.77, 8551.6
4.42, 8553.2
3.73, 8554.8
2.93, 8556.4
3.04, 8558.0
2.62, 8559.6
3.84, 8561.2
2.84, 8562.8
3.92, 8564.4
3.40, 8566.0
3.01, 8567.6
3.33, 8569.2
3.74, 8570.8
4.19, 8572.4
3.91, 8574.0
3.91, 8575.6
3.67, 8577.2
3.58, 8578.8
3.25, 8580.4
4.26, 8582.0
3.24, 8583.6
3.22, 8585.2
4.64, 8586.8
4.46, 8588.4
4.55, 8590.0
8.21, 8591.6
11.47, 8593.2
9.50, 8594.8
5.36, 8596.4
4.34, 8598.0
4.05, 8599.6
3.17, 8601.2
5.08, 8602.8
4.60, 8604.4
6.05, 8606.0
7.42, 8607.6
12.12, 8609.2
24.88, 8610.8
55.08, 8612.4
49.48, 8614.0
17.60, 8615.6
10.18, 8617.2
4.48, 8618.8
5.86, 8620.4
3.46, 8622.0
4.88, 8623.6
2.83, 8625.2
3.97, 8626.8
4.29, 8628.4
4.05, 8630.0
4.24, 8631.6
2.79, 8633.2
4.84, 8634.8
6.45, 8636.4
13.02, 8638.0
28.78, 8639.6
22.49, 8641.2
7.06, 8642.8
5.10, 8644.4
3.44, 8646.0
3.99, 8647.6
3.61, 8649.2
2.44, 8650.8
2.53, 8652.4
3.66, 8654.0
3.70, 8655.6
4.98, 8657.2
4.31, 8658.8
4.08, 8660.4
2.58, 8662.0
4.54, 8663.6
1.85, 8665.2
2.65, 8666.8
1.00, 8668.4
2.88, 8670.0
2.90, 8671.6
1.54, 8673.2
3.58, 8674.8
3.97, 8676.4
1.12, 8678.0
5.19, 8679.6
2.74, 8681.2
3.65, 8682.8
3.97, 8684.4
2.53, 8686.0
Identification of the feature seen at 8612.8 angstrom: H-alpha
